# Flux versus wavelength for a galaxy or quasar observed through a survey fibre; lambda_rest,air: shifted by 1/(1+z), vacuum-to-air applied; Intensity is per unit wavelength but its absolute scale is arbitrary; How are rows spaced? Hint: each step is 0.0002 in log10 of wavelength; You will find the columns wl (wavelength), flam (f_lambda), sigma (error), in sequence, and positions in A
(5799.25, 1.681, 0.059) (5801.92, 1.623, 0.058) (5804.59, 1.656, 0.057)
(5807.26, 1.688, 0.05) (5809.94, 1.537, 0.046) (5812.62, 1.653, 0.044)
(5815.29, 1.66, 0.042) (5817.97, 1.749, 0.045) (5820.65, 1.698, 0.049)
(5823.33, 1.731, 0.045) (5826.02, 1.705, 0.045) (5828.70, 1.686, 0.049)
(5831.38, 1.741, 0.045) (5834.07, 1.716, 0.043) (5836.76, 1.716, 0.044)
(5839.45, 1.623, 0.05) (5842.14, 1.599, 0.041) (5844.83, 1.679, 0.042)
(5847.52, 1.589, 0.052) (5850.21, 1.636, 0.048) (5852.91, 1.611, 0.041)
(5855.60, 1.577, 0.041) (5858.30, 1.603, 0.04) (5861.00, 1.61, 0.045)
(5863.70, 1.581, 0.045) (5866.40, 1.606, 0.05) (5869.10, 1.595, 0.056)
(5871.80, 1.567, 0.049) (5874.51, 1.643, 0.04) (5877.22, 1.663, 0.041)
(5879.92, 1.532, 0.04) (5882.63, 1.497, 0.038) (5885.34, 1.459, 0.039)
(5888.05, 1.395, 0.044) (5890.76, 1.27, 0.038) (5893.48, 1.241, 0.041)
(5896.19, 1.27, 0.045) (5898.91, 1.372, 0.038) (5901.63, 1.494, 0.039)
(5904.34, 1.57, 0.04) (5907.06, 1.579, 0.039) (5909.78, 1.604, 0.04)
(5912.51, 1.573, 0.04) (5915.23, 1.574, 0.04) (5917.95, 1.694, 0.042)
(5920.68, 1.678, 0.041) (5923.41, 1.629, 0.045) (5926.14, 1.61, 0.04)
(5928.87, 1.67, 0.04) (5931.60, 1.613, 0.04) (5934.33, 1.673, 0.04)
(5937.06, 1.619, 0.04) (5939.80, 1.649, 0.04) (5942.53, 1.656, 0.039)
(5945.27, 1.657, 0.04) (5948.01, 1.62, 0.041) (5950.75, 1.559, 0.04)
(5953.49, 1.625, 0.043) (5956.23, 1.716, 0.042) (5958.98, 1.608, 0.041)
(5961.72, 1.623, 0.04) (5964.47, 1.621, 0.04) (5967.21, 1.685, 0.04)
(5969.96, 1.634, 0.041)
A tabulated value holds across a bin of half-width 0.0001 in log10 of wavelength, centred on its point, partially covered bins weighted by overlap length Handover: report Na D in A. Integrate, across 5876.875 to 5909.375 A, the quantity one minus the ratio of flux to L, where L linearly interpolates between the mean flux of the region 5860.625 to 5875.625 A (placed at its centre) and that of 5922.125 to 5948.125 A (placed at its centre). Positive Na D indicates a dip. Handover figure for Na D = 3.45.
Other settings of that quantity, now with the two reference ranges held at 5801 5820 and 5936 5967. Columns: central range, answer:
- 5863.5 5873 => 0.3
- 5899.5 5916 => 0.8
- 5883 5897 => 2.6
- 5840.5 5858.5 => 0.4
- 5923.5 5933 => 0.0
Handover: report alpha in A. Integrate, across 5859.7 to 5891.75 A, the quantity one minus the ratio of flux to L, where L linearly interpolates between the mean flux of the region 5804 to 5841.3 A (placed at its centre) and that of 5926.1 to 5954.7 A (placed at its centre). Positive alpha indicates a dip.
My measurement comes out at 2.4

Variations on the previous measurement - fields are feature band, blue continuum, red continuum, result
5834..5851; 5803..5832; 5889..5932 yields -0.1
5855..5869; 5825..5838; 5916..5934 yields 0.8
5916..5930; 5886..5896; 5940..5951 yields -1.4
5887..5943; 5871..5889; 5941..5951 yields 1.6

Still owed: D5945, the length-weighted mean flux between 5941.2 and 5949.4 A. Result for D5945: 1.64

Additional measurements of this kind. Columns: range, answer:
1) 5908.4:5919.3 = 1.61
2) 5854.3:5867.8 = 1.6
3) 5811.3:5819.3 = 1.69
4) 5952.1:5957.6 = 1.67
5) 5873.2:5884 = 1.58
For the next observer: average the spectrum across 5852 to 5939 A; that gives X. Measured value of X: 1.55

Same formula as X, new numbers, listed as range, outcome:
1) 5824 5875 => 1.64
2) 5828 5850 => 1.67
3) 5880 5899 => 1.37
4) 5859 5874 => 1.6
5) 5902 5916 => 1.57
